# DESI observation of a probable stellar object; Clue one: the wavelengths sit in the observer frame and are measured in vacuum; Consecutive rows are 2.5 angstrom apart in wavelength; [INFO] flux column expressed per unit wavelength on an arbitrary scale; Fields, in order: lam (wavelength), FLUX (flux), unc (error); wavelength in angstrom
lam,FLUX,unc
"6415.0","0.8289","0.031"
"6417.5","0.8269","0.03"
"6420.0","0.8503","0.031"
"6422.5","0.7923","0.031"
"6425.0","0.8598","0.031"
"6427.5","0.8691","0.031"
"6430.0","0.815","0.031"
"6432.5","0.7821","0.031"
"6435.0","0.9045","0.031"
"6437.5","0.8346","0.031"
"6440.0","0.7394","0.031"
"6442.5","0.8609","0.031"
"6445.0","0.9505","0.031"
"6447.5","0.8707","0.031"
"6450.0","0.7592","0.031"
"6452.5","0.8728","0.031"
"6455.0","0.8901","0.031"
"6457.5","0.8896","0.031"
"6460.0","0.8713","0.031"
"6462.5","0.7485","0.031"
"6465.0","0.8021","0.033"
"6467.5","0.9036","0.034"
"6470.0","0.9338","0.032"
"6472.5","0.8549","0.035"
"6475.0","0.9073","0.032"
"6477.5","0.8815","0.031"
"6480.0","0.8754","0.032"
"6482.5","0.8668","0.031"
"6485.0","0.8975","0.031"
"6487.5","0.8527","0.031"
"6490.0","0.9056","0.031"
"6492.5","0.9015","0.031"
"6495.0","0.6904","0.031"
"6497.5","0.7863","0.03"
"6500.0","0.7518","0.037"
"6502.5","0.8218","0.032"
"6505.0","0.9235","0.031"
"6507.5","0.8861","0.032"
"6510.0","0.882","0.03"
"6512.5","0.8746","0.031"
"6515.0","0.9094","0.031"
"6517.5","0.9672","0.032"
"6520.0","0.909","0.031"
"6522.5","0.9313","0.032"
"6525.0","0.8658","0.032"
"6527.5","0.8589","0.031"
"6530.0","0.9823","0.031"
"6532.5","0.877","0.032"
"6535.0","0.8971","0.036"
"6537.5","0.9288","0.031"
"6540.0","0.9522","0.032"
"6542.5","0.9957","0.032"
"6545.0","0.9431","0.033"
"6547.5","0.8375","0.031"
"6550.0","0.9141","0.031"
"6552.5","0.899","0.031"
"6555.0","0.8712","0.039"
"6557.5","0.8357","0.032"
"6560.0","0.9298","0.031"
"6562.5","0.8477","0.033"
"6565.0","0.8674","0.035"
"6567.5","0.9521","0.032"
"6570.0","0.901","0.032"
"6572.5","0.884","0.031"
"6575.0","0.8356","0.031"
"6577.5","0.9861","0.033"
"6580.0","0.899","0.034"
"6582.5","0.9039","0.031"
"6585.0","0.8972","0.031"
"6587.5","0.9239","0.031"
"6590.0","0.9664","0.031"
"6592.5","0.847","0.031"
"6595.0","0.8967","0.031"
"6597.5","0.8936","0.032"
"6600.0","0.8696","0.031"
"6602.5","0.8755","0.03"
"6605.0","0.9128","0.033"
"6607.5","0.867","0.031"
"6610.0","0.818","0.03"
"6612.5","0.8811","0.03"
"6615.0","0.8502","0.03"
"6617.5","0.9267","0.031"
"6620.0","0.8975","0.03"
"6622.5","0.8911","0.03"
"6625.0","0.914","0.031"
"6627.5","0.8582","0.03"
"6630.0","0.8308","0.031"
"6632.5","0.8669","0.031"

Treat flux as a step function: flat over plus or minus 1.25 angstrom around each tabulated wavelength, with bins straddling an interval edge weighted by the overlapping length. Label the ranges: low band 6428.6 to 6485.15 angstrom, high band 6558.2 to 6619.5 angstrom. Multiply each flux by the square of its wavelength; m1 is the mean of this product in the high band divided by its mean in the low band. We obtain 1.09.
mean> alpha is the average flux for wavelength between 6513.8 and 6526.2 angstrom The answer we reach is 0.917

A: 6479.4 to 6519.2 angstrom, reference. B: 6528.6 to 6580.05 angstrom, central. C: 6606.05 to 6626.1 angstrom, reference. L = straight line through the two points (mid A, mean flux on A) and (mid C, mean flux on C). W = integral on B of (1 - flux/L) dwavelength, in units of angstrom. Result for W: -2.10 angstrom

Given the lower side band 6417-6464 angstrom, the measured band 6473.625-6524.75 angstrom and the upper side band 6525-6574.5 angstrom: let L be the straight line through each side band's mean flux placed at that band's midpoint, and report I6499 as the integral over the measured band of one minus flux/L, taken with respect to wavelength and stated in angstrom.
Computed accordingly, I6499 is 0.2 angstrom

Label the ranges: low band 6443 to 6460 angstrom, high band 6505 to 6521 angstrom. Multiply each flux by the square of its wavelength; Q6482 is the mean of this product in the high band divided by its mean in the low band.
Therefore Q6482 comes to 1.06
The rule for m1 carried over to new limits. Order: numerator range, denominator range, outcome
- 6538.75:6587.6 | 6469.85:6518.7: 1.06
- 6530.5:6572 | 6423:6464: 1.11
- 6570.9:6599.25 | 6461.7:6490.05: 1.07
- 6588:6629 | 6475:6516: 1.07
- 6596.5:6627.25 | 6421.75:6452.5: 1.11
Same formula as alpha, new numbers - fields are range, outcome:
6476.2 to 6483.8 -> 0.875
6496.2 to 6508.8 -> 0.834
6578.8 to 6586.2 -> 0.9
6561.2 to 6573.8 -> 0.89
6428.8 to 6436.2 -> 0.834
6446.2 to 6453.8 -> 0.835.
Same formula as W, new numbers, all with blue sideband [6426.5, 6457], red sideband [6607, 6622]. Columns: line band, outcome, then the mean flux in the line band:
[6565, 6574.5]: -0.4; 0.9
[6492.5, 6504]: 1.0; 0.781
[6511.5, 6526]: -0.9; 0.911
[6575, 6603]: -1.0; 0.903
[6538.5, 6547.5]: -0.9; 0.945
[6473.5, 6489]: -0.5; 0.88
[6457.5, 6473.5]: -0.1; 0.855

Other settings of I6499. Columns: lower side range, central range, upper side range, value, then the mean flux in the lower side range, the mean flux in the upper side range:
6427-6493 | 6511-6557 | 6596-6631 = -2.2 angstrom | 0.86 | 0.878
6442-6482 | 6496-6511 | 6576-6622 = 0.6 angstrom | 0.867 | 0.895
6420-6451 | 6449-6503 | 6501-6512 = 0.6 angstrom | 0.838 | 0.875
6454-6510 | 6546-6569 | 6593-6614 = -0.4 angstrom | 0.857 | 0.875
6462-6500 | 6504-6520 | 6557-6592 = -0.7 angstrom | 0.853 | 0.902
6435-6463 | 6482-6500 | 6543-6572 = 0.6 angstrom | 0.85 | 0.893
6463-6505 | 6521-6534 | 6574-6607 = -0.5 angstrom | 0.852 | 0.9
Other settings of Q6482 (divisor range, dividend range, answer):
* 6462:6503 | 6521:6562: 1.09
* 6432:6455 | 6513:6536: 1.10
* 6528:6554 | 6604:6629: 0.98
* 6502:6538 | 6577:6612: 1.01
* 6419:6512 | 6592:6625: 1.08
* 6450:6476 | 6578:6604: 1.09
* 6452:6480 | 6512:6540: 1.07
